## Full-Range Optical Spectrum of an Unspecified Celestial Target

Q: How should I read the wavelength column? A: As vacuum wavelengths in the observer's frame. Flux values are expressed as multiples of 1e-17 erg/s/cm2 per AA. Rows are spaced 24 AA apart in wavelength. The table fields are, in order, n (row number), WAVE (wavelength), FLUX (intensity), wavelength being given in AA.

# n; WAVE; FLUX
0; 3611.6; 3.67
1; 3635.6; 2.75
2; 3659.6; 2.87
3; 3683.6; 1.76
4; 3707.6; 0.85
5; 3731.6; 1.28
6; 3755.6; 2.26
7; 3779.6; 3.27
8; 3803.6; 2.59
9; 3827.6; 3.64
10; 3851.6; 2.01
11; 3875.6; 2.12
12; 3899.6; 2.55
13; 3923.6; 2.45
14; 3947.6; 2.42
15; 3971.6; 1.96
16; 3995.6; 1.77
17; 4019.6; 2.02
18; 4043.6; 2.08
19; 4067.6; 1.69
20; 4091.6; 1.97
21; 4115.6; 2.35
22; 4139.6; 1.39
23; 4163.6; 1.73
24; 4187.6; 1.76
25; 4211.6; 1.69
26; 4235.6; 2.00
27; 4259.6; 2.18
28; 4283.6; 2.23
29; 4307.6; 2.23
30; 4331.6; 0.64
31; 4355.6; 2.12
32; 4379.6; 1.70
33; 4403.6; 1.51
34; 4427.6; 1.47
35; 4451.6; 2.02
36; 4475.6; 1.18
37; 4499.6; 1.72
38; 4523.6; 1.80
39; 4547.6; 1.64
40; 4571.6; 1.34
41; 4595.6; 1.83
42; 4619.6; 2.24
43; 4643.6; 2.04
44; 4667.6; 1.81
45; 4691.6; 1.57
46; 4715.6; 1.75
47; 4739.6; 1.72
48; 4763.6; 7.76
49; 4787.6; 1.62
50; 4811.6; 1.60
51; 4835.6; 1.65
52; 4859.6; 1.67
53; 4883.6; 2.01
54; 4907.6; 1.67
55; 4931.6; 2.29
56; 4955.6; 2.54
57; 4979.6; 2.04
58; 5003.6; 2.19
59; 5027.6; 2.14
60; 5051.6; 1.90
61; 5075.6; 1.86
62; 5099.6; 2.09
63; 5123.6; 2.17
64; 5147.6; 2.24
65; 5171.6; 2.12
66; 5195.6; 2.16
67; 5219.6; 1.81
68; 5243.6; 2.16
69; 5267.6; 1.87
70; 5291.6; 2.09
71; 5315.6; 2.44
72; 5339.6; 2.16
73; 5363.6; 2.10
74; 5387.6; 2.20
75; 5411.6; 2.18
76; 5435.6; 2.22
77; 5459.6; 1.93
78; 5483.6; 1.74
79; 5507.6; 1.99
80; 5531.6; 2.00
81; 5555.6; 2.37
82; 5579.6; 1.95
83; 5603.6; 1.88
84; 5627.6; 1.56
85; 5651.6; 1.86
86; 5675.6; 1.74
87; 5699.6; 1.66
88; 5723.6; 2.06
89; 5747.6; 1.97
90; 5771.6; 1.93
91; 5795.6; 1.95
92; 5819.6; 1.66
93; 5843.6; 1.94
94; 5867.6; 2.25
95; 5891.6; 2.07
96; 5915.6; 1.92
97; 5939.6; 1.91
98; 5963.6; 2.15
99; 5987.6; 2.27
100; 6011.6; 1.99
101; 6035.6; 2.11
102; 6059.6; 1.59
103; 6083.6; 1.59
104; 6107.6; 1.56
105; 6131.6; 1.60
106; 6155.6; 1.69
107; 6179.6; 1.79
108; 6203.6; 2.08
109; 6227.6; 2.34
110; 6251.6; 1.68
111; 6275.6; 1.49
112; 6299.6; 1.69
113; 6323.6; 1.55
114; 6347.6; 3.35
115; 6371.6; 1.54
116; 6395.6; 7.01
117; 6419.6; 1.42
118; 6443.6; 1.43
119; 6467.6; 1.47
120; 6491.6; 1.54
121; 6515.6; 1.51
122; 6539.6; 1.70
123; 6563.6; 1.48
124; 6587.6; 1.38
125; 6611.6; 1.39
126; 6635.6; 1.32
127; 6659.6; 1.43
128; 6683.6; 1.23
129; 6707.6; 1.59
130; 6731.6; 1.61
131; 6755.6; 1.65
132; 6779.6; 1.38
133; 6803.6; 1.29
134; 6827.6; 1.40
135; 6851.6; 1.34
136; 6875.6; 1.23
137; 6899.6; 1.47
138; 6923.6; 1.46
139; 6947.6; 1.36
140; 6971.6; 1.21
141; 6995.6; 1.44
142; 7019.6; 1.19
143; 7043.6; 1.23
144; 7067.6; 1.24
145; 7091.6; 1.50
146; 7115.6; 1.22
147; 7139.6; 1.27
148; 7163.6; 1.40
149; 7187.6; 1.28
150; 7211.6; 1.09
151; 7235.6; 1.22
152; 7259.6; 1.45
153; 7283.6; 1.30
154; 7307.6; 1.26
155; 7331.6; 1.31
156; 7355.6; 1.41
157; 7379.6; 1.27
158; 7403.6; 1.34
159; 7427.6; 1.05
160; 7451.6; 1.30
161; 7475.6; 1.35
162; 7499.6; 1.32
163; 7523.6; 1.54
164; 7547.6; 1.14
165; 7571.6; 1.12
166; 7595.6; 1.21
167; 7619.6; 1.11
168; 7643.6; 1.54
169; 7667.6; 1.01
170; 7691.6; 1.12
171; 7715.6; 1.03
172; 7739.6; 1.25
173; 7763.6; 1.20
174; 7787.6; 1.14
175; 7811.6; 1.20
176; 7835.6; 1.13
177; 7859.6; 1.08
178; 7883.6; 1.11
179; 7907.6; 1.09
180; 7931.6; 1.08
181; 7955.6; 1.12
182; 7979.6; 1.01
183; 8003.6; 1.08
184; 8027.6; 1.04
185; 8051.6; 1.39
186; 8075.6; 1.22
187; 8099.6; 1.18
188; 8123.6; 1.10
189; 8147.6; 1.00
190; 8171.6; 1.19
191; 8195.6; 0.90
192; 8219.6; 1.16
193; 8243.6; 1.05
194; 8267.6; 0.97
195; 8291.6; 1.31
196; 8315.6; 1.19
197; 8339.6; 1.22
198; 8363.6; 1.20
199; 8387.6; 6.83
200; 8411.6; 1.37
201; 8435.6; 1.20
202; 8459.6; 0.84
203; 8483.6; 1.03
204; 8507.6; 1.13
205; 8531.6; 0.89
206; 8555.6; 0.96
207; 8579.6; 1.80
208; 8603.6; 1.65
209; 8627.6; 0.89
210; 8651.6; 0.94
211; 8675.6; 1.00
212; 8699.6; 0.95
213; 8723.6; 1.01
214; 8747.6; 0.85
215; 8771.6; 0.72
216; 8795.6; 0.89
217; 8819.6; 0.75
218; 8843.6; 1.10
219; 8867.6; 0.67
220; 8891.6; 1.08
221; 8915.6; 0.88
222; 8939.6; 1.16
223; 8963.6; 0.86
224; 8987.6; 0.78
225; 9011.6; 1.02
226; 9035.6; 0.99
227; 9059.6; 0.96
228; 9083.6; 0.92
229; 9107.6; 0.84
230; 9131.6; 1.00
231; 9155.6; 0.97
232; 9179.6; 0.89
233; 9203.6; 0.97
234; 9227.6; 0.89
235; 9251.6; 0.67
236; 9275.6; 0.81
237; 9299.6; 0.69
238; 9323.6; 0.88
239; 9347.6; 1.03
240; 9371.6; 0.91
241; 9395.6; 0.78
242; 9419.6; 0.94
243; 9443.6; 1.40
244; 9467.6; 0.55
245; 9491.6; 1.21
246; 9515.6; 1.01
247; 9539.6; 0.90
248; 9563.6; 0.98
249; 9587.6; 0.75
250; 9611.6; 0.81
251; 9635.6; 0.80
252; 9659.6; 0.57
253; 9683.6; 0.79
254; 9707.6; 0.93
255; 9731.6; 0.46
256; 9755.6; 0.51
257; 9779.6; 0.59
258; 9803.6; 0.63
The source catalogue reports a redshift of 0.278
